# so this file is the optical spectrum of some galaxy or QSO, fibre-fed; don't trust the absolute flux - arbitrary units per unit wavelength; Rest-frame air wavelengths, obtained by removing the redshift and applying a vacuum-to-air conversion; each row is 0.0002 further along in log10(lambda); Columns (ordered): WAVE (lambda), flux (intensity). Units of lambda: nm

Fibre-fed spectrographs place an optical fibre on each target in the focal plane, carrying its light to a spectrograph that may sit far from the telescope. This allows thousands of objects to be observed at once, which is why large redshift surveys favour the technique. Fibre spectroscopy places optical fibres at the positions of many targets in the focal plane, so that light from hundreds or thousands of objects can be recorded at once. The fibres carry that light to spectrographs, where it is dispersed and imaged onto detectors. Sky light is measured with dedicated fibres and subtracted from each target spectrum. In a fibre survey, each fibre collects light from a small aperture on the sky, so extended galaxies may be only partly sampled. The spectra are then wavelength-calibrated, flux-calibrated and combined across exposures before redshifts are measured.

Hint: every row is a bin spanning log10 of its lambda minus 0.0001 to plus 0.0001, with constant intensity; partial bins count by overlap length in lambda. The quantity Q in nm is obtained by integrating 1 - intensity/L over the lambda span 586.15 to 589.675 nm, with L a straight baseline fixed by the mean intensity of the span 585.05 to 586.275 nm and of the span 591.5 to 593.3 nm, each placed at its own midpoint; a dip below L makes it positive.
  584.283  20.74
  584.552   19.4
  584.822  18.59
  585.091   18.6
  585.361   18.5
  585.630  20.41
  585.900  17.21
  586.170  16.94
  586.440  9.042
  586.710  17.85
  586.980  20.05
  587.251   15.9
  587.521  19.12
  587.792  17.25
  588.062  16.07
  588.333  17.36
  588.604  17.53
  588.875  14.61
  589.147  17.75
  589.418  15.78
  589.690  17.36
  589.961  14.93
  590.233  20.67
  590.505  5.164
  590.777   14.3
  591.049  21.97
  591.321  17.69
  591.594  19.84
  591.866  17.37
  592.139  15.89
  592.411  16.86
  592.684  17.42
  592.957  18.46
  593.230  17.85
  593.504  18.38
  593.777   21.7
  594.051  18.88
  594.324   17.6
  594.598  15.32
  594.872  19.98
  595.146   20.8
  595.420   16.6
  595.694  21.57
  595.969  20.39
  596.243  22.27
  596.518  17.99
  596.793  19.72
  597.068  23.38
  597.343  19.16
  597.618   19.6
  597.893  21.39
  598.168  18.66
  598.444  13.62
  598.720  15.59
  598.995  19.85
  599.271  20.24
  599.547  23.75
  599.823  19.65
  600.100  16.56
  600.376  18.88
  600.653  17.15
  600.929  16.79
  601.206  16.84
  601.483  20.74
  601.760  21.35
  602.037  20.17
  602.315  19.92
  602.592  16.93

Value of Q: 0.297 nm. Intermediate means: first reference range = 18.3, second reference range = 17.6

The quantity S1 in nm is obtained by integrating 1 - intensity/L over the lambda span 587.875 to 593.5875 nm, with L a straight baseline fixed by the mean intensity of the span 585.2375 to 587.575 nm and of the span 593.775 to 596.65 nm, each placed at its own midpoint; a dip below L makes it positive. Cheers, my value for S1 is 0.43 nm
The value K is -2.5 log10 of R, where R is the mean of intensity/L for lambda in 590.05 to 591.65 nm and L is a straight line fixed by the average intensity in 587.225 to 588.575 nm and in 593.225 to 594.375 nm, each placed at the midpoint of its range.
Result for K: 0.114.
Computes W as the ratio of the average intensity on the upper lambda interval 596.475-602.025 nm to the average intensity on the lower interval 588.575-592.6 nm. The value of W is 1.16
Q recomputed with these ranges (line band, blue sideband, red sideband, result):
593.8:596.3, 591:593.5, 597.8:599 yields -0.21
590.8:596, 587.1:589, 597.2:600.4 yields -0.18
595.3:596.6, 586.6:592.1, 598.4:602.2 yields -0.13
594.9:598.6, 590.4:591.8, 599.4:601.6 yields -0.40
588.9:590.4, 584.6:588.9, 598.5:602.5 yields 0.07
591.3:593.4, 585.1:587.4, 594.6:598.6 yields 0.09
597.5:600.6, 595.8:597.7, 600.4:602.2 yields 0.12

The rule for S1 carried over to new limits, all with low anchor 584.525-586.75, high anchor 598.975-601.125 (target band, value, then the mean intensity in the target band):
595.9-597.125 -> -0.13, 20.6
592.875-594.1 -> -0.06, 19.1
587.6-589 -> 0.07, 16.7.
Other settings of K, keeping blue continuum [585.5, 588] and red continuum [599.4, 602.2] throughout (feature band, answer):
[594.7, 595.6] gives -0.045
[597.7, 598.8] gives 0.077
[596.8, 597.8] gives -0.109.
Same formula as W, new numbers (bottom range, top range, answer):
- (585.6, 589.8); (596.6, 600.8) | 1.14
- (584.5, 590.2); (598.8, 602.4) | 1.12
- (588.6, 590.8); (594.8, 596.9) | 1.30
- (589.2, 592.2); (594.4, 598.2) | 1.20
